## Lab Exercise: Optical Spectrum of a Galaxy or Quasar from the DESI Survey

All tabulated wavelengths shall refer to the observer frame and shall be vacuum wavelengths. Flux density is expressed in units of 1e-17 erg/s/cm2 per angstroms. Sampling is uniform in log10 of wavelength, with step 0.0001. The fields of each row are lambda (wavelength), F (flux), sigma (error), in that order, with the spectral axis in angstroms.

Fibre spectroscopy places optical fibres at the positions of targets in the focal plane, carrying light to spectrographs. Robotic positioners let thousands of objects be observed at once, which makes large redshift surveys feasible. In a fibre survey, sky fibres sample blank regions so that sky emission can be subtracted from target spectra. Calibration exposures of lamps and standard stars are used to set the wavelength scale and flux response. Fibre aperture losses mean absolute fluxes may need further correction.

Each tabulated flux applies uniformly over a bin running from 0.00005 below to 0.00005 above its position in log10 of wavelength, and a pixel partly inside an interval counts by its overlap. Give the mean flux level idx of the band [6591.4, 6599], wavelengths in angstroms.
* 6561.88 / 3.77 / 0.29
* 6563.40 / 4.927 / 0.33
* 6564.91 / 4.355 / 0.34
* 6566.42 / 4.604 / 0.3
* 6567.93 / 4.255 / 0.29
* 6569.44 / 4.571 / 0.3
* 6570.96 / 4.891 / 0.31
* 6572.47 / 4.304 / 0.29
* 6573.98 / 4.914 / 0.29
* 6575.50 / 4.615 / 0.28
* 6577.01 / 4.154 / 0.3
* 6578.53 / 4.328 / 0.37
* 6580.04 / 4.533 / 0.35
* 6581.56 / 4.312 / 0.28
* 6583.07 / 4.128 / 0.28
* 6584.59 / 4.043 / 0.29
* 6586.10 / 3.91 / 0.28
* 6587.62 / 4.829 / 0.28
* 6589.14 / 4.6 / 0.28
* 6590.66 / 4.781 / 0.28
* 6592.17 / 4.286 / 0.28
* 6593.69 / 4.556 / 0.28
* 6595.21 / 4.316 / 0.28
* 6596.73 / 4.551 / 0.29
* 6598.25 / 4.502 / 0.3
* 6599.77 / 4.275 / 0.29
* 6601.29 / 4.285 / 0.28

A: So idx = 4.44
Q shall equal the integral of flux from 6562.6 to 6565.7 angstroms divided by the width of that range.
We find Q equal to 4.62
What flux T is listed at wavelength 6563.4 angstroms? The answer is 4.927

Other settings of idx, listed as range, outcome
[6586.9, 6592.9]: 4.63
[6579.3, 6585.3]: 4.25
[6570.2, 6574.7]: 4.7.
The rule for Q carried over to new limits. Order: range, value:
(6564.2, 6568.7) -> 4.41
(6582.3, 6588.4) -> 4.23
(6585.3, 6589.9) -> 4.44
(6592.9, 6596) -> 4.43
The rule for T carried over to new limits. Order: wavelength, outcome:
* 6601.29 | 4.285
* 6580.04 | 4.533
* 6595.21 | 4.316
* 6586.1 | 3.91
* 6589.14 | 4.6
